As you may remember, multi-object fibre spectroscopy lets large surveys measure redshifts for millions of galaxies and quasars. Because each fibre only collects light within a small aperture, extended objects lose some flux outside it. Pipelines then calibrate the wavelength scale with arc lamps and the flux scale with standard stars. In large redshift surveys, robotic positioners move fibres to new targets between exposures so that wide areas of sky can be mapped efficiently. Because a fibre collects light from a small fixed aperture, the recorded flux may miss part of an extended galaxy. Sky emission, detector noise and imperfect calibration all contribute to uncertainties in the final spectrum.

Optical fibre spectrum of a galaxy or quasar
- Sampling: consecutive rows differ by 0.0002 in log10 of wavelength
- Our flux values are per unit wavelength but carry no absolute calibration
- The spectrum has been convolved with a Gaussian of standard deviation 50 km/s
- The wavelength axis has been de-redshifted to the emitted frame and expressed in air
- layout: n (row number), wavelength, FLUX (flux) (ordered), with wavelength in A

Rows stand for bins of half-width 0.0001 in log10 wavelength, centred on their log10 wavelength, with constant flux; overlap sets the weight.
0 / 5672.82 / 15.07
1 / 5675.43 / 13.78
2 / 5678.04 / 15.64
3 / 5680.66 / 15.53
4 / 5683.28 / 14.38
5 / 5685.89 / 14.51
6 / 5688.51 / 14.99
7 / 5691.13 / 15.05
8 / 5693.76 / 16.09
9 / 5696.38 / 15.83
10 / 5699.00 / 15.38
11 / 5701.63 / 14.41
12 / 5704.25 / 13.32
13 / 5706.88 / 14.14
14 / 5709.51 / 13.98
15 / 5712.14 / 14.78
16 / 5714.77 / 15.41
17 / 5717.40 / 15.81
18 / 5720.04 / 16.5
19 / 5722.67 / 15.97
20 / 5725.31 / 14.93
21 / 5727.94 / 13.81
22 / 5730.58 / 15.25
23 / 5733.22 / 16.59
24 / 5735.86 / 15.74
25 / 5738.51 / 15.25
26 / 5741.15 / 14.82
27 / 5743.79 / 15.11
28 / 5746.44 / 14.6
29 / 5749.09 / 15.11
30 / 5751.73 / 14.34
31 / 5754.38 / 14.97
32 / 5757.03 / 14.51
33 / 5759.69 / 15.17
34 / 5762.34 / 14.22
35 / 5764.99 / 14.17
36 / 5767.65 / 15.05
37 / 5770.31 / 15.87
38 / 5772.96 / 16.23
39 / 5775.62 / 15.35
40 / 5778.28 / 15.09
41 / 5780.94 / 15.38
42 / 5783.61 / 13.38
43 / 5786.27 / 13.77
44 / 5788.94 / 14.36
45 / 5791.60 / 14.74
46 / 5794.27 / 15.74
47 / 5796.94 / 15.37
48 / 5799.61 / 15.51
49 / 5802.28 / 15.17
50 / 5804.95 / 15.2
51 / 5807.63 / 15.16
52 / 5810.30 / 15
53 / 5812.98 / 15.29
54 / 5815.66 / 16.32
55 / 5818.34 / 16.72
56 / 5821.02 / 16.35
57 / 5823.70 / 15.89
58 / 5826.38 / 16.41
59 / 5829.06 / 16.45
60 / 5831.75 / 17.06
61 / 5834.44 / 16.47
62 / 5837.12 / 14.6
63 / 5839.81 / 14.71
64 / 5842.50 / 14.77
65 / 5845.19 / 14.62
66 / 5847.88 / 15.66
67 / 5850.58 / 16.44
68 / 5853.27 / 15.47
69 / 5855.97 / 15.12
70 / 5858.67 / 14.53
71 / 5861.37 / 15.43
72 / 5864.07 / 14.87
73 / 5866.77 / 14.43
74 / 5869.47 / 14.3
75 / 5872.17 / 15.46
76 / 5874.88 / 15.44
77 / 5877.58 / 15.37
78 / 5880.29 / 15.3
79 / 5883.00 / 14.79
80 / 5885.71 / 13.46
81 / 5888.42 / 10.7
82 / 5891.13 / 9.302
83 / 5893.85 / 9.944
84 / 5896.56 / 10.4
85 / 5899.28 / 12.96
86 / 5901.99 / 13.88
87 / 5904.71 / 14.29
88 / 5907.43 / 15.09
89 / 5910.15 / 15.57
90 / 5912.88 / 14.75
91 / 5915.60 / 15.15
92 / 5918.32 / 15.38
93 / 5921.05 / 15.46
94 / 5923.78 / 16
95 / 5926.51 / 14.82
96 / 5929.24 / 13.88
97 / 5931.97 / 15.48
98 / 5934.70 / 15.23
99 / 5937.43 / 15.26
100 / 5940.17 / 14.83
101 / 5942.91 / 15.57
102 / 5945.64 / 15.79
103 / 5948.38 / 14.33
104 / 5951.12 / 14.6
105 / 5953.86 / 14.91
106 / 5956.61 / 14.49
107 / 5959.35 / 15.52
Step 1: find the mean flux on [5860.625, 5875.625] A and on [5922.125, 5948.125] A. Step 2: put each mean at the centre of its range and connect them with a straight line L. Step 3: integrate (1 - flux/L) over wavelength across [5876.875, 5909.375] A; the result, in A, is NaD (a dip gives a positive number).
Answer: 4.5 A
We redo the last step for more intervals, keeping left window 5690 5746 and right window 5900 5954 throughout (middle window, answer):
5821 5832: -1.0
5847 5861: -0.4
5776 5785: 0.2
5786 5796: 0.2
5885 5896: 3.2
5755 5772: 0.3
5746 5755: 0.2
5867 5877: 0.0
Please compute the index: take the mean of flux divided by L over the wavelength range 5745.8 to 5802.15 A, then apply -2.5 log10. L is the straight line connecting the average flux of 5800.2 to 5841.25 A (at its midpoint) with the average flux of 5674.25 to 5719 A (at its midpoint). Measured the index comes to 0.04 mag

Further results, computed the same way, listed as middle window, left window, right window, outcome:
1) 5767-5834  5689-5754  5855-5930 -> -0.061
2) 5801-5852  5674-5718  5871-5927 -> -0.103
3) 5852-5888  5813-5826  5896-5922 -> 0.028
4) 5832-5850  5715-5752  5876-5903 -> -0.140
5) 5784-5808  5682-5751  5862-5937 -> -0.019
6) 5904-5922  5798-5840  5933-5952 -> 0.011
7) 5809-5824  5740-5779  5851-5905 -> -0.109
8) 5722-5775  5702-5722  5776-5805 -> -0.015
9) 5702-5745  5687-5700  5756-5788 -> 0.010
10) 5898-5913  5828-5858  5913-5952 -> 0.062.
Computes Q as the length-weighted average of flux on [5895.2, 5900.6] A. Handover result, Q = 11.7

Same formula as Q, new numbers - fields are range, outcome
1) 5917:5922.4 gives 15.4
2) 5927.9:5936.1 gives 14.9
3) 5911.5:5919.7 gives 15.1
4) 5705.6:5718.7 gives 14.8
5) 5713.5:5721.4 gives 15.9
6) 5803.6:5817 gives 15.4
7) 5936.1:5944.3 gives 15.2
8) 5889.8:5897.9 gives 9.88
